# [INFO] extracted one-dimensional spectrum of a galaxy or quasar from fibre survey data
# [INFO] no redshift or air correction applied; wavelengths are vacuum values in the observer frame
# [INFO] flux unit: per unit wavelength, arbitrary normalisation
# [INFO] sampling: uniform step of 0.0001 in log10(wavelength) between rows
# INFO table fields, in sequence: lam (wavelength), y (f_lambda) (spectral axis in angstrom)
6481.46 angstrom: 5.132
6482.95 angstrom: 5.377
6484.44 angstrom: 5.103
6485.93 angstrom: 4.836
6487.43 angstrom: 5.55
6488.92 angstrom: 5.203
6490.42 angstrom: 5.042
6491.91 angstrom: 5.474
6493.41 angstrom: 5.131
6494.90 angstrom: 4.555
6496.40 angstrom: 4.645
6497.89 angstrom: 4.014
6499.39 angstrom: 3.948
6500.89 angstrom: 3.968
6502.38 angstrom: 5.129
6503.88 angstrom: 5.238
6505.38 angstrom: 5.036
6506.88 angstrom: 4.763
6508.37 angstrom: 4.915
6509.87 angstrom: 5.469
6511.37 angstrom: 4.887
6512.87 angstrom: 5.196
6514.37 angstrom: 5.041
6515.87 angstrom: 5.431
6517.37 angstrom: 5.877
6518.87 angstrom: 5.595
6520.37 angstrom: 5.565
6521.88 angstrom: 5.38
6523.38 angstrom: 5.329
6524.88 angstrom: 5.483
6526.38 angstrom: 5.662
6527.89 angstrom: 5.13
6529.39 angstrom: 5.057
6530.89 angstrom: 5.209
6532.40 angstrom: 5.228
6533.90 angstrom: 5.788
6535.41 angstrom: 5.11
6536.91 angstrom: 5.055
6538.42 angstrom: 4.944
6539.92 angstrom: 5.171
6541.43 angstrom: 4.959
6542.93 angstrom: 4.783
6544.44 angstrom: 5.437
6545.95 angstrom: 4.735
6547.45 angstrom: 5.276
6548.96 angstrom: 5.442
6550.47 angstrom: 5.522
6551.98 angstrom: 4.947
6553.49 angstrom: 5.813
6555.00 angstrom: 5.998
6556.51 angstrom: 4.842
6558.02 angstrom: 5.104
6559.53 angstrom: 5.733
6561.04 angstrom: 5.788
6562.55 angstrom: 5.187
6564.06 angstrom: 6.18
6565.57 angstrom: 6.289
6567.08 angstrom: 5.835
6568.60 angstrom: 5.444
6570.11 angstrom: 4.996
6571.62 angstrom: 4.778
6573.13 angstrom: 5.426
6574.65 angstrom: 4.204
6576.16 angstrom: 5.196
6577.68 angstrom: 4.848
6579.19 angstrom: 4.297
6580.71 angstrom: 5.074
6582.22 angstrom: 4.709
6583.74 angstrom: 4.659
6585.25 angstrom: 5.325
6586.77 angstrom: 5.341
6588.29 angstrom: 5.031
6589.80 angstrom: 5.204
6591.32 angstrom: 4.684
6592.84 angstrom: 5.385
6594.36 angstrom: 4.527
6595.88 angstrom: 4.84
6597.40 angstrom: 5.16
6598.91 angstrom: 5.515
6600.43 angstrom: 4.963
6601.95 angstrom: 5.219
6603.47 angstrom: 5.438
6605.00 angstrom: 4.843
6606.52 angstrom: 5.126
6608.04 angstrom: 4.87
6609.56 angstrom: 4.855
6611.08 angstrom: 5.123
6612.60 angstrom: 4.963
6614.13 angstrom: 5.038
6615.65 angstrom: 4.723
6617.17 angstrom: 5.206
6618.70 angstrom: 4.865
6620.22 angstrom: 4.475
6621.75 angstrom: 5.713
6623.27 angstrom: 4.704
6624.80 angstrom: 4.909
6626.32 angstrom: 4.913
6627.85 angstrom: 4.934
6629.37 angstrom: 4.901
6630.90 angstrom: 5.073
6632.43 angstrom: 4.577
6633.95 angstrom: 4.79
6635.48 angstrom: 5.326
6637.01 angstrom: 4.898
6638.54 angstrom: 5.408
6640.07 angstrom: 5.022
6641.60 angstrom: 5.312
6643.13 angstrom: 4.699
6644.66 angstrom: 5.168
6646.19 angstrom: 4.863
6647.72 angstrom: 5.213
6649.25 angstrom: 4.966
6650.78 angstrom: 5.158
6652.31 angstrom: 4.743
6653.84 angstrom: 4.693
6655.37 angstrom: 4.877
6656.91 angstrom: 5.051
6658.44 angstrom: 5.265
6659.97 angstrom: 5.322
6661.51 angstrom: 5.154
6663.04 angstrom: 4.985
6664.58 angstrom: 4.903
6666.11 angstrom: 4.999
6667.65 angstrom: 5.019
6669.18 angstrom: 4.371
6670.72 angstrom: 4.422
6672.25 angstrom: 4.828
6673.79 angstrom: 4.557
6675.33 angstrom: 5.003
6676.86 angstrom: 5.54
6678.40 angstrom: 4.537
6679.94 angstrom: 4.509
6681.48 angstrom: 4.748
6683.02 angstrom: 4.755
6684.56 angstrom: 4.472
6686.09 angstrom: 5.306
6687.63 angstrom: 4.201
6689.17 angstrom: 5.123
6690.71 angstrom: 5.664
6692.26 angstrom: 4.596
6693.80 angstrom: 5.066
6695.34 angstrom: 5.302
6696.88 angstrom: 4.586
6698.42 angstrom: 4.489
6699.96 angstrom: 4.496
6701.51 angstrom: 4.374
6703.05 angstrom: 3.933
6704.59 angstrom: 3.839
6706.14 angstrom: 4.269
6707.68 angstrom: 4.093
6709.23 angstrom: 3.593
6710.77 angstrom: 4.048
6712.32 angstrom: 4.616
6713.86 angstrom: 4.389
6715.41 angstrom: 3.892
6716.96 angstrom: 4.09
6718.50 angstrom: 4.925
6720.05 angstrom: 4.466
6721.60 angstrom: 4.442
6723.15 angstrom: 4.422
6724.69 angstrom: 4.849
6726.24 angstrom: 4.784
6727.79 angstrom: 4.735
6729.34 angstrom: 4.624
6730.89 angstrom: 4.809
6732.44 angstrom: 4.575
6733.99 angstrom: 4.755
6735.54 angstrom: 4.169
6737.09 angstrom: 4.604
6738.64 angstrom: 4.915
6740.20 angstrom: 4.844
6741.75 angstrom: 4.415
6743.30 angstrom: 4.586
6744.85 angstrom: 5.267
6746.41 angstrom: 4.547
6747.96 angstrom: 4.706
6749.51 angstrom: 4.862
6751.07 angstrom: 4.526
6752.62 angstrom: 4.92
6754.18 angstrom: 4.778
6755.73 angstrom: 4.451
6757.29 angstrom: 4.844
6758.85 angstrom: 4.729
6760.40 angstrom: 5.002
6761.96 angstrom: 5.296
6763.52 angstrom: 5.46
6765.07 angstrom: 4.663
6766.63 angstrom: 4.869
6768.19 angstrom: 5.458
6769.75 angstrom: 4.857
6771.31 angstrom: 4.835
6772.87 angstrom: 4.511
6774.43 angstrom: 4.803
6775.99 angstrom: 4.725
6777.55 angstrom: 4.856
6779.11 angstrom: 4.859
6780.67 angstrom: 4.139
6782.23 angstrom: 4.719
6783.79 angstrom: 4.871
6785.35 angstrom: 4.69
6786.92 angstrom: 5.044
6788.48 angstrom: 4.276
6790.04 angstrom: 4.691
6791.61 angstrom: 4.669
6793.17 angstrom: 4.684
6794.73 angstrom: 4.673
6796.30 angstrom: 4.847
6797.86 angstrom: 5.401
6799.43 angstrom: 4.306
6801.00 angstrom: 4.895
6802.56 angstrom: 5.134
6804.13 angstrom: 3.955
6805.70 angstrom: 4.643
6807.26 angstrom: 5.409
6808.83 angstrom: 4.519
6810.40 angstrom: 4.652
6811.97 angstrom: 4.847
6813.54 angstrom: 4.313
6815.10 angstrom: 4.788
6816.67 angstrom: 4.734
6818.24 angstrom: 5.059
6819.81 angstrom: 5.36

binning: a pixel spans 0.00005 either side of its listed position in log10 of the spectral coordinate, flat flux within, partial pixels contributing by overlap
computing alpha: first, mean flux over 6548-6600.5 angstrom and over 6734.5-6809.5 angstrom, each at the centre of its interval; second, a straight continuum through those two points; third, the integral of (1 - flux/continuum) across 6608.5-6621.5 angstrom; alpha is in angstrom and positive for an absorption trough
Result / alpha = 0.5 angstrom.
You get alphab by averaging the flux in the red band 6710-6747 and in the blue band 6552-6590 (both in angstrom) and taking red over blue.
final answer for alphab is 0.87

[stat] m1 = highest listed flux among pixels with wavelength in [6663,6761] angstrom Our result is 5.664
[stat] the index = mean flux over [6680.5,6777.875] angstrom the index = 4.66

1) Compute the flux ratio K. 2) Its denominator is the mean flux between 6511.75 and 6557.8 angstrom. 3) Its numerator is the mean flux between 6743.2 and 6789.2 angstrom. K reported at 0.91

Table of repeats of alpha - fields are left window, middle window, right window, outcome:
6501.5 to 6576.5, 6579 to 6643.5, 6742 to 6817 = 1.7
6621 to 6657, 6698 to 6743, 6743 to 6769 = 4.5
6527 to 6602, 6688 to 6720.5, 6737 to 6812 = 3.0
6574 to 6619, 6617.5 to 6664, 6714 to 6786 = -0.9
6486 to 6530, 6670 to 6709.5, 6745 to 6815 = 1.9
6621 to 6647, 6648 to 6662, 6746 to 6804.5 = -0.1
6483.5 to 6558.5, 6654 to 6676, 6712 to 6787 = -0.1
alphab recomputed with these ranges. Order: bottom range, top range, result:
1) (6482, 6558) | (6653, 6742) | 0.91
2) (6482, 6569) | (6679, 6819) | 0.90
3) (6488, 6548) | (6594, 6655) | 0.98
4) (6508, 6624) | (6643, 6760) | 0.91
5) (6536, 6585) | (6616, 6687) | 0.95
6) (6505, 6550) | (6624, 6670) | 0.95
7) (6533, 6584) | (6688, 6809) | 0.89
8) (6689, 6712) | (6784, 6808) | 1.06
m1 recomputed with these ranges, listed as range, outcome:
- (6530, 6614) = 6.289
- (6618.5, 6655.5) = 5.713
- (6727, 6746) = 5.267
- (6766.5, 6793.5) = 5.458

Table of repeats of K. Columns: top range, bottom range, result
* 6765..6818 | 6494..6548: 0.93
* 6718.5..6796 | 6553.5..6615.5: 0.92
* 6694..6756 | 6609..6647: 0.91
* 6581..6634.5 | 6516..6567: 0.93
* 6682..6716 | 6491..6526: 0.89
